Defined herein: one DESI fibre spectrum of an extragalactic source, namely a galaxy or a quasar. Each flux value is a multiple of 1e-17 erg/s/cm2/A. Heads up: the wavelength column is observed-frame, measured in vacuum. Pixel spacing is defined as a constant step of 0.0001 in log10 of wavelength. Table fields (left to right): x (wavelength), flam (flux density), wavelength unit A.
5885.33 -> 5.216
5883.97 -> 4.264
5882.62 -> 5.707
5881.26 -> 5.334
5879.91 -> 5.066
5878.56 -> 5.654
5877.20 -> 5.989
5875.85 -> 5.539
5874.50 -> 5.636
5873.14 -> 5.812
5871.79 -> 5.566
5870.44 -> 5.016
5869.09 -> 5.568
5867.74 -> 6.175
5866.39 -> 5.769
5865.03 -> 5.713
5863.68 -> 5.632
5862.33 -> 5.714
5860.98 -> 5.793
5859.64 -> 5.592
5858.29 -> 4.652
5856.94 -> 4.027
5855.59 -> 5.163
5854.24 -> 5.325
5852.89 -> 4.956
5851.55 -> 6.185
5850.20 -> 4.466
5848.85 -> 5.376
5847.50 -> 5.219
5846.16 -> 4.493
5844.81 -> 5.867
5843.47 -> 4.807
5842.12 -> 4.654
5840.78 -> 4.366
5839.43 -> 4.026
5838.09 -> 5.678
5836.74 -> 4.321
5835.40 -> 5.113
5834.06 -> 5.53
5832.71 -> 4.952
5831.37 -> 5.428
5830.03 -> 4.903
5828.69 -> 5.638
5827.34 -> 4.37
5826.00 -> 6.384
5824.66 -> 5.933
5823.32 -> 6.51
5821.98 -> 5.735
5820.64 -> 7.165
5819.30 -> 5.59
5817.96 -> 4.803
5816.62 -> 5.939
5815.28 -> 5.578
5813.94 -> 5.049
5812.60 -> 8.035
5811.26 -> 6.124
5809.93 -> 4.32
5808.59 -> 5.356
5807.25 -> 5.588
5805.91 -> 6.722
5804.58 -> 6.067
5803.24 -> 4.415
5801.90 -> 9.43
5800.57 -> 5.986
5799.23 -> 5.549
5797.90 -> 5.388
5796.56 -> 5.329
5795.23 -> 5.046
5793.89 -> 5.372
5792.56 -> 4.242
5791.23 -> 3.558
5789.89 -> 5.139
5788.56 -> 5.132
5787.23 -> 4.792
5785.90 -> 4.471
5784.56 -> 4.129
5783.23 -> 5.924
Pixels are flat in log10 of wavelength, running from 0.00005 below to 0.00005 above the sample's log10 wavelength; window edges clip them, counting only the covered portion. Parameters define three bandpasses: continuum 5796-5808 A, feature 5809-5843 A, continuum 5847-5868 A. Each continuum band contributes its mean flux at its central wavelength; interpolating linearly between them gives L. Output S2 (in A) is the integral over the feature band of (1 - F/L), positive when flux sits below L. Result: 1.84 A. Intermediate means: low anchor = 6.05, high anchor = 5.34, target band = 5.44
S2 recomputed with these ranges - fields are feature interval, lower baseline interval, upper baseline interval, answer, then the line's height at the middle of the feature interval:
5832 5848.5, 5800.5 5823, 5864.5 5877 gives 2.6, 5.83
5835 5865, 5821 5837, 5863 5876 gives 2.6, 5.56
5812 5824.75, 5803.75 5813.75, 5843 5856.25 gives -0.6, 5.78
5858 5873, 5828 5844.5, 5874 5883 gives -0.6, 5.38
